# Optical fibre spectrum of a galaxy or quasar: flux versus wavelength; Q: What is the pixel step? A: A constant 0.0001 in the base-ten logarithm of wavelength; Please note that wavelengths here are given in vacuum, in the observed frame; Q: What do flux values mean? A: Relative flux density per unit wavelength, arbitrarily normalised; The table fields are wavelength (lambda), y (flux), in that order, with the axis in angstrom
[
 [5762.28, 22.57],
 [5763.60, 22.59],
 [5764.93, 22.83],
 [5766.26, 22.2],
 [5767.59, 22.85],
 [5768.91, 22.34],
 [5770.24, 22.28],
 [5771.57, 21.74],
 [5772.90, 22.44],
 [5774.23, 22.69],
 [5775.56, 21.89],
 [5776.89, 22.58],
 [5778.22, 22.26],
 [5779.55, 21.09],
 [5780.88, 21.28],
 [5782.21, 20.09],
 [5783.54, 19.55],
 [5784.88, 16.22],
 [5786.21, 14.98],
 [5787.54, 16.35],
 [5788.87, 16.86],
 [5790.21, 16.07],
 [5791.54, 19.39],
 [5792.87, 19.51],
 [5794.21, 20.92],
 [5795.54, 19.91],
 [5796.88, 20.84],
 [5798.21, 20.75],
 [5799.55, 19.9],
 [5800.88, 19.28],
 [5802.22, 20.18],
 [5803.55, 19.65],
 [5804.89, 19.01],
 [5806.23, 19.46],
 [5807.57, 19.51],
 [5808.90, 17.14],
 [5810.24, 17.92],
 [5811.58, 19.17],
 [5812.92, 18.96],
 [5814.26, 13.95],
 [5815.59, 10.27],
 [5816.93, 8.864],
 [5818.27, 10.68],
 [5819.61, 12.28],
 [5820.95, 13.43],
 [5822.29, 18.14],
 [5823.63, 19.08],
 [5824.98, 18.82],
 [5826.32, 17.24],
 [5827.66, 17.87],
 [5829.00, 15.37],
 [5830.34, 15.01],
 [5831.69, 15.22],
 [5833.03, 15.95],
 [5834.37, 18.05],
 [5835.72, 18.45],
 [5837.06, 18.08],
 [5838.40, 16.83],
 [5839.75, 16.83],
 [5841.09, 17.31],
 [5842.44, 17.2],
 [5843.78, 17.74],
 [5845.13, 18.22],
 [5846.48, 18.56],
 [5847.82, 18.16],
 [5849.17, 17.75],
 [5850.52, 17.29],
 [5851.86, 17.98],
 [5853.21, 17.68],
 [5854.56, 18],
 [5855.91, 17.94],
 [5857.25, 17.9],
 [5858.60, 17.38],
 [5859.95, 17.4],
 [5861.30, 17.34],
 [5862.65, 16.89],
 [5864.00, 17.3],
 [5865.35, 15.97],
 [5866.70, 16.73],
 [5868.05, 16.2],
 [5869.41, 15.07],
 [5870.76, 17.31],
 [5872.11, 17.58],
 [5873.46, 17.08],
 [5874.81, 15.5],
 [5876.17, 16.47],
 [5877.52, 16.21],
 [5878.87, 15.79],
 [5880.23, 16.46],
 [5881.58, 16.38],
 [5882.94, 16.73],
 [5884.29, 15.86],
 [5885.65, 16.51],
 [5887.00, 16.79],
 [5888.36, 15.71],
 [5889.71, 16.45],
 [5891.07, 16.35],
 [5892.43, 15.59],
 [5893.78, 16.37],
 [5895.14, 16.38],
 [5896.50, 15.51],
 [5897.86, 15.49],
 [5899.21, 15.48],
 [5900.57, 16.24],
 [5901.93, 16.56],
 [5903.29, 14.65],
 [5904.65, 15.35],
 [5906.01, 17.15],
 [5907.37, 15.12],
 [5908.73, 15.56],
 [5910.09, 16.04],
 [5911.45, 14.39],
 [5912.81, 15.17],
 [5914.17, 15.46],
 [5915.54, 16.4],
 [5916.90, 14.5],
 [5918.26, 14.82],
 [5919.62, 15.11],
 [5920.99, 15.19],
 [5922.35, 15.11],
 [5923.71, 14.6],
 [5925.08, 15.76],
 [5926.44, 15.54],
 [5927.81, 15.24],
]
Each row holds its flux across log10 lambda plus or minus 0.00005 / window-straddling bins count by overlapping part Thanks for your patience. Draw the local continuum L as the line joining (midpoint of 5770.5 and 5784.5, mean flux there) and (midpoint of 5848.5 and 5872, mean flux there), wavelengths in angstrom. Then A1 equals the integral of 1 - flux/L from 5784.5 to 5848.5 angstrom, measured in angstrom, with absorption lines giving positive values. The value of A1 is 7.1 angstrom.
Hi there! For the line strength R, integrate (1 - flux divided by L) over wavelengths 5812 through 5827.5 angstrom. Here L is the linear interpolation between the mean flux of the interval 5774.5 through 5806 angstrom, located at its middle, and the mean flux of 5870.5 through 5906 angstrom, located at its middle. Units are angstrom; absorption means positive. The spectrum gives 3.0 angstrom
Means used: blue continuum 19.5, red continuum 16.2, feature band 14.9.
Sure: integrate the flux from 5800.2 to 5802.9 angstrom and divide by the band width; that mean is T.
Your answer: 19.8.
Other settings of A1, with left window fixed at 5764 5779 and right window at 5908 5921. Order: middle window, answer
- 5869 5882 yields 0.60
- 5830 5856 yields 1.88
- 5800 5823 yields 4.55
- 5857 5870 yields 0.74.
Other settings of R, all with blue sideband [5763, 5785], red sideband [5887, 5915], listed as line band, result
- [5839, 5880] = 1.3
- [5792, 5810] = 0.7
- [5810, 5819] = 2.6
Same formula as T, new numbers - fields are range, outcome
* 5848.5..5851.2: 17.5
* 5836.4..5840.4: 17.2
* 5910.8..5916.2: 15.3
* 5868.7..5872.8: 16.6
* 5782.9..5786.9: 16.9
